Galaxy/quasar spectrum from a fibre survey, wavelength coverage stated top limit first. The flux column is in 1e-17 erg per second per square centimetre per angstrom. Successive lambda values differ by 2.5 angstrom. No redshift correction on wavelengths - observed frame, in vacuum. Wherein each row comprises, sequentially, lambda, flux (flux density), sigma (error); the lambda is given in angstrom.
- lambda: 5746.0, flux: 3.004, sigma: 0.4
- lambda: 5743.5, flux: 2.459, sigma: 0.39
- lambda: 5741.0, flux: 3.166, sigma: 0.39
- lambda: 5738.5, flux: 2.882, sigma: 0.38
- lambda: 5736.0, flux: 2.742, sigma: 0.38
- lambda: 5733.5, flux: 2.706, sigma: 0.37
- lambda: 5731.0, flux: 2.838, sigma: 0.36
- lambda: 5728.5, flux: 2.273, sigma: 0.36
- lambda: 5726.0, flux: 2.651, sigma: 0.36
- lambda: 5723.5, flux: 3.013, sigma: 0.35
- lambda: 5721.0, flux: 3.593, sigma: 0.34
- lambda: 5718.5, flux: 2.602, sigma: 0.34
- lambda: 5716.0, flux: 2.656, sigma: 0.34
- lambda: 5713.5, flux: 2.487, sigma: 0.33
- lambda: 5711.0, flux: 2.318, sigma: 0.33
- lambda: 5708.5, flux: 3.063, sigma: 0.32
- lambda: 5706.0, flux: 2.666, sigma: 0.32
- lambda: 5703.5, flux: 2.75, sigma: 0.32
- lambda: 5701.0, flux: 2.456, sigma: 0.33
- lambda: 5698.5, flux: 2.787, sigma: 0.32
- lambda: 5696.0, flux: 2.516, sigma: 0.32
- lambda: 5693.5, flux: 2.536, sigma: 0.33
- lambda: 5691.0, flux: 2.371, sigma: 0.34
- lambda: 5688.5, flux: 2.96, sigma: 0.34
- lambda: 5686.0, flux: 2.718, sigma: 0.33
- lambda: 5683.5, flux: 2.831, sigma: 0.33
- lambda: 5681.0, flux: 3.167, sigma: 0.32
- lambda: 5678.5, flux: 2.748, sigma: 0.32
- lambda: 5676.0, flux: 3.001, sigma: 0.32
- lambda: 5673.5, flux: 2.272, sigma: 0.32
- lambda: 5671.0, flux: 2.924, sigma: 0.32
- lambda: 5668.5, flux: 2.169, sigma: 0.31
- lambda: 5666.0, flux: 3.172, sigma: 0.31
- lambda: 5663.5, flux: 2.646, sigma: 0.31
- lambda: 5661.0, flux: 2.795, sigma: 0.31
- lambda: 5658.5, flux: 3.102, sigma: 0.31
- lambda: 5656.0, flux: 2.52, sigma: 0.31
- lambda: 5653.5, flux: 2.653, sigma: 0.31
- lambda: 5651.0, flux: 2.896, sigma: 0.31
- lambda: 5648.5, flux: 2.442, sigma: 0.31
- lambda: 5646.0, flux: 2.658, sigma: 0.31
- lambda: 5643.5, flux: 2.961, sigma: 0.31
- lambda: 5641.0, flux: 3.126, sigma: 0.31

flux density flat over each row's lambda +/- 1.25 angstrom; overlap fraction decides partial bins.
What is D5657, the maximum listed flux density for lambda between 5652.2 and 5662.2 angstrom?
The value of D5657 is 3.102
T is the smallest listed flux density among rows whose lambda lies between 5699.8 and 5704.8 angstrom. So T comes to 2.456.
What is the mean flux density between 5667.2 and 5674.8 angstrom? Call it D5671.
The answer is 2.46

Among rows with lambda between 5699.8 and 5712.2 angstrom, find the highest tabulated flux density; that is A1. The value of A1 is 3.063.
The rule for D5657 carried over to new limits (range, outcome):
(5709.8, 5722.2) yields 3.593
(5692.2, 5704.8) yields 2.787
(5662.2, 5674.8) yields 3.172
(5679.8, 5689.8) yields 3.167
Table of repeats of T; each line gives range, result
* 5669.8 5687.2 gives 2.272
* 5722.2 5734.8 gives 2.273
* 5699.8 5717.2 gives 2.318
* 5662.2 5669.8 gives 2.169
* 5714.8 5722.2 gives 2.602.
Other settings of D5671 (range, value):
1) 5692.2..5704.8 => 2.61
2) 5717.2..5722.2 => 3.09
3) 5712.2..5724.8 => 2.87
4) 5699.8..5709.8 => 2.73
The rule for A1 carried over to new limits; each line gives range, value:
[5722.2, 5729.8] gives 3.013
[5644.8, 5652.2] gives 2.896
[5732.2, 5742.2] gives 3.166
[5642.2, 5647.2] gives 2.961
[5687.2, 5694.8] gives 2.96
